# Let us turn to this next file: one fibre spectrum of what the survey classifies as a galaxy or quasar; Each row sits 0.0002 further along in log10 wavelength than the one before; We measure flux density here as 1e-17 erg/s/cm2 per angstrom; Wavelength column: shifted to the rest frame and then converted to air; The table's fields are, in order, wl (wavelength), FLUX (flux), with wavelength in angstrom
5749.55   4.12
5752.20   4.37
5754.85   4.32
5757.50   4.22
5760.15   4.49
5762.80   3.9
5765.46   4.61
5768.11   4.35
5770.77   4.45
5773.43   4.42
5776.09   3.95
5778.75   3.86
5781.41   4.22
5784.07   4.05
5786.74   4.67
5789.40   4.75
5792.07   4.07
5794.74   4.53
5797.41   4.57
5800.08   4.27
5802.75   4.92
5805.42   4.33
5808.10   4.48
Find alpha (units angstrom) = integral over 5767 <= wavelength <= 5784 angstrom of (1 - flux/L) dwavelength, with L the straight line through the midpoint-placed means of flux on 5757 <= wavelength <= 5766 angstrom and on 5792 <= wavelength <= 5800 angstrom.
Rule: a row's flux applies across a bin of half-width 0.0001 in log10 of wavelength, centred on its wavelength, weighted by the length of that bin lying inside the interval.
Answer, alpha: 0.6 angstrom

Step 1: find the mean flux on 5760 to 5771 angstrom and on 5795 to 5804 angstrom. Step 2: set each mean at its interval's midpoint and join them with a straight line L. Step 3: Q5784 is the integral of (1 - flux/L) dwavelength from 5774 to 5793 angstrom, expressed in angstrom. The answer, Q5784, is 1.0 angstrom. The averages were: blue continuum 4.34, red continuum 4.58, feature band 4.24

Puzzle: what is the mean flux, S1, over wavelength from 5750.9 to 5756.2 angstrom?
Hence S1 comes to 4.34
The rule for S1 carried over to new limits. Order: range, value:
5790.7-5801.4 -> 4.36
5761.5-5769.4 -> 4.29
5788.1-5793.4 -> 4.41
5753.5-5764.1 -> 4.24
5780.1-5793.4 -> 4.35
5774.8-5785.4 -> 4.02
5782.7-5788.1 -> 4.36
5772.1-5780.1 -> 4.08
